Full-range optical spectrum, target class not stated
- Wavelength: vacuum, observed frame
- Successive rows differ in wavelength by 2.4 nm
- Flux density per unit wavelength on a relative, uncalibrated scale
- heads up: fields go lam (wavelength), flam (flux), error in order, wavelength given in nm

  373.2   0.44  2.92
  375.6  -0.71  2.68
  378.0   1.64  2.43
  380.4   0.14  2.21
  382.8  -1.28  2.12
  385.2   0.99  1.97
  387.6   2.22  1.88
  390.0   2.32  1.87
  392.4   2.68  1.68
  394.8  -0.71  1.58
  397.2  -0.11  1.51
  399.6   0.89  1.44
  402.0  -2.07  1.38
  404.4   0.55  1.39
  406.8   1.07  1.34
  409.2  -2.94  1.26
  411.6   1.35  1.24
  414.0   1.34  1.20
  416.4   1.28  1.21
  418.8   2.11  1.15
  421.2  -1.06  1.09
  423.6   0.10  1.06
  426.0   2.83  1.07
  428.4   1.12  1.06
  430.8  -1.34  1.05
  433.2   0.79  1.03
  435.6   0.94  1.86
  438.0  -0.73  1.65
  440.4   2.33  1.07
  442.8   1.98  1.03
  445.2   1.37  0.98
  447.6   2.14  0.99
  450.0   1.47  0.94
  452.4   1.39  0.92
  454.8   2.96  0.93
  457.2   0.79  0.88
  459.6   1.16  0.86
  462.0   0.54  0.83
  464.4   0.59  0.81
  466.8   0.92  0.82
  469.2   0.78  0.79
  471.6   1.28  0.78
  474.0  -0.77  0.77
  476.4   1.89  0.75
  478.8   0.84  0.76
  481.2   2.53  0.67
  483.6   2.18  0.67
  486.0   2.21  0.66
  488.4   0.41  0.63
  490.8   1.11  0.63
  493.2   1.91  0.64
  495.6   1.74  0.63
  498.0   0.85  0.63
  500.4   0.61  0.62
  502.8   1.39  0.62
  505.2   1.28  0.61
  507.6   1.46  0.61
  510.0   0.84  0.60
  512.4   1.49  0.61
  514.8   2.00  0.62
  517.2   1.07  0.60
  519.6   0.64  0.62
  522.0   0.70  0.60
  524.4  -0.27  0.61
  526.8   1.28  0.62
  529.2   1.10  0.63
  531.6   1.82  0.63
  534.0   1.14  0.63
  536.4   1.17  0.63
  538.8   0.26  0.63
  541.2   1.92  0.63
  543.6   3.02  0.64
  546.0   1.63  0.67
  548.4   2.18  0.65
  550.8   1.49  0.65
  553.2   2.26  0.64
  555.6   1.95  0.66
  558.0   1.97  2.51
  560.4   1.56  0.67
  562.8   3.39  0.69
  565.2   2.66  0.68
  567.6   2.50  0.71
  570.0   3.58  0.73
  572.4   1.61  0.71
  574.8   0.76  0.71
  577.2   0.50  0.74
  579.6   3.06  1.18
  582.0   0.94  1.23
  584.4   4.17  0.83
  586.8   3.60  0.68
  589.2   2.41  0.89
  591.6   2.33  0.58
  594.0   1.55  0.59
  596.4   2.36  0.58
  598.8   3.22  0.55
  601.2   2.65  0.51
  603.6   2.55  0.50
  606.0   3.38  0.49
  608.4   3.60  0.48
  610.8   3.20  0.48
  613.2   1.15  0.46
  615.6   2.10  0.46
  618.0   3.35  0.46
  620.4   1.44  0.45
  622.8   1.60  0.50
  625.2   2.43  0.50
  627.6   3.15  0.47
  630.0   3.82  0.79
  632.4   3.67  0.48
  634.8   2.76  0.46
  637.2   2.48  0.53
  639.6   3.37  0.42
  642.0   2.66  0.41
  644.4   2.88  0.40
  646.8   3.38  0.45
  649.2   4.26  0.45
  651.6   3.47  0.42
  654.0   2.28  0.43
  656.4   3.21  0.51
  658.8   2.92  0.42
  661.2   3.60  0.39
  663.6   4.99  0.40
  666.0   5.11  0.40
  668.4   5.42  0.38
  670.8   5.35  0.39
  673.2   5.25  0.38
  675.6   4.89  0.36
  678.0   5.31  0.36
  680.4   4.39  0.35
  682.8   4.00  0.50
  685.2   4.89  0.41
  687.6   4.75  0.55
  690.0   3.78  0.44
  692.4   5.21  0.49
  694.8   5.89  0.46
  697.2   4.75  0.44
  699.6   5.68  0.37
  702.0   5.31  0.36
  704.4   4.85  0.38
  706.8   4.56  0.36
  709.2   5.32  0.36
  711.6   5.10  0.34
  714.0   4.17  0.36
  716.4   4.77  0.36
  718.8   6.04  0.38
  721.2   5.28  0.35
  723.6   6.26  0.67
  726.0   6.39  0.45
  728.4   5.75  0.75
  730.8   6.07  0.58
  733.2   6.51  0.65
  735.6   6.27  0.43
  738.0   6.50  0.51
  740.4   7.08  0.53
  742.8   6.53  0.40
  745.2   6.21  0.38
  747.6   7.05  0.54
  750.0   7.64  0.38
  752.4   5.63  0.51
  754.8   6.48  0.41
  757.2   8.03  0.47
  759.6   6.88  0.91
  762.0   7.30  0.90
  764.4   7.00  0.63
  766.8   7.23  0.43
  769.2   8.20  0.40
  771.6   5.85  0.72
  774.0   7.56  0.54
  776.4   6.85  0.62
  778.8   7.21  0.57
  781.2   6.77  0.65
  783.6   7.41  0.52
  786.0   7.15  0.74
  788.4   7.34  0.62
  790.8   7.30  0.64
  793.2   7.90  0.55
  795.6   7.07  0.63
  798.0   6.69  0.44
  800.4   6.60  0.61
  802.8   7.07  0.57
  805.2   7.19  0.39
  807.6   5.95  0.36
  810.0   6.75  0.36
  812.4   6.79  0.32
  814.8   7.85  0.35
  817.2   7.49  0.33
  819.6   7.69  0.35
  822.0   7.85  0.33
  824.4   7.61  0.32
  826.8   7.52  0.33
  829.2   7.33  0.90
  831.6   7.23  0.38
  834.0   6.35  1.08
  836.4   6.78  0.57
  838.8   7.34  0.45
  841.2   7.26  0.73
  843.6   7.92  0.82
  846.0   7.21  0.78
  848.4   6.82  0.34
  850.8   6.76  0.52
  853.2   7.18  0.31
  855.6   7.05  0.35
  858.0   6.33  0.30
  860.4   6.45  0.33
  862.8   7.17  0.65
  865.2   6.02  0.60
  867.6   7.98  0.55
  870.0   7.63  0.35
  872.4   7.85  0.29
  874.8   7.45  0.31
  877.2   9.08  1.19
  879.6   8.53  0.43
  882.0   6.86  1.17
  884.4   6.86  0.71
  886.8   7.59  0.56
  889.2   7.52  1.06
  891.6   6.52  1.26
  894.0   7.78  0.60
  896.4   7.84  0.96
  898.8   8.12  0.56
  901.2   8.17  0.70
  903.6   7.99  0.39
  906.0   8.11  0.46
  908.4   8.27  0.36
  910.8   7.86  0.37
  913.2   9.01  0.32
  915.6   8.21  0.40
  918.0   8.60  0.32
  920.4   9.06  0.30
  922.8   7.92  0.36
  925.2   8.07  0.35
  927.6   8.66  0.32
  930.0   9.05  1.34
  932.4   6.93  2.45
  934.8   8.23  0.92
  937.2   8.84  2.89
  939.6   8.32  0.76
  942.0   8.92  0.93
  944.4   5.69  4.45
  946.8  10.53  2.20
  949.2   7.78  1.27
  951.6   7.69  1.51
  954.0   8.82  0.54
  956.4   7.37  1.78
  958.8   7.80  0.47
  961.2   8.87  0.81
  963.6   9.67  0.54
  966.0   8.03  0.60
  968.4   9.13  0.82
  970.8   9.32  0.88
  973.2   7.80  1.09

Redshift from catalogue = 0.66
